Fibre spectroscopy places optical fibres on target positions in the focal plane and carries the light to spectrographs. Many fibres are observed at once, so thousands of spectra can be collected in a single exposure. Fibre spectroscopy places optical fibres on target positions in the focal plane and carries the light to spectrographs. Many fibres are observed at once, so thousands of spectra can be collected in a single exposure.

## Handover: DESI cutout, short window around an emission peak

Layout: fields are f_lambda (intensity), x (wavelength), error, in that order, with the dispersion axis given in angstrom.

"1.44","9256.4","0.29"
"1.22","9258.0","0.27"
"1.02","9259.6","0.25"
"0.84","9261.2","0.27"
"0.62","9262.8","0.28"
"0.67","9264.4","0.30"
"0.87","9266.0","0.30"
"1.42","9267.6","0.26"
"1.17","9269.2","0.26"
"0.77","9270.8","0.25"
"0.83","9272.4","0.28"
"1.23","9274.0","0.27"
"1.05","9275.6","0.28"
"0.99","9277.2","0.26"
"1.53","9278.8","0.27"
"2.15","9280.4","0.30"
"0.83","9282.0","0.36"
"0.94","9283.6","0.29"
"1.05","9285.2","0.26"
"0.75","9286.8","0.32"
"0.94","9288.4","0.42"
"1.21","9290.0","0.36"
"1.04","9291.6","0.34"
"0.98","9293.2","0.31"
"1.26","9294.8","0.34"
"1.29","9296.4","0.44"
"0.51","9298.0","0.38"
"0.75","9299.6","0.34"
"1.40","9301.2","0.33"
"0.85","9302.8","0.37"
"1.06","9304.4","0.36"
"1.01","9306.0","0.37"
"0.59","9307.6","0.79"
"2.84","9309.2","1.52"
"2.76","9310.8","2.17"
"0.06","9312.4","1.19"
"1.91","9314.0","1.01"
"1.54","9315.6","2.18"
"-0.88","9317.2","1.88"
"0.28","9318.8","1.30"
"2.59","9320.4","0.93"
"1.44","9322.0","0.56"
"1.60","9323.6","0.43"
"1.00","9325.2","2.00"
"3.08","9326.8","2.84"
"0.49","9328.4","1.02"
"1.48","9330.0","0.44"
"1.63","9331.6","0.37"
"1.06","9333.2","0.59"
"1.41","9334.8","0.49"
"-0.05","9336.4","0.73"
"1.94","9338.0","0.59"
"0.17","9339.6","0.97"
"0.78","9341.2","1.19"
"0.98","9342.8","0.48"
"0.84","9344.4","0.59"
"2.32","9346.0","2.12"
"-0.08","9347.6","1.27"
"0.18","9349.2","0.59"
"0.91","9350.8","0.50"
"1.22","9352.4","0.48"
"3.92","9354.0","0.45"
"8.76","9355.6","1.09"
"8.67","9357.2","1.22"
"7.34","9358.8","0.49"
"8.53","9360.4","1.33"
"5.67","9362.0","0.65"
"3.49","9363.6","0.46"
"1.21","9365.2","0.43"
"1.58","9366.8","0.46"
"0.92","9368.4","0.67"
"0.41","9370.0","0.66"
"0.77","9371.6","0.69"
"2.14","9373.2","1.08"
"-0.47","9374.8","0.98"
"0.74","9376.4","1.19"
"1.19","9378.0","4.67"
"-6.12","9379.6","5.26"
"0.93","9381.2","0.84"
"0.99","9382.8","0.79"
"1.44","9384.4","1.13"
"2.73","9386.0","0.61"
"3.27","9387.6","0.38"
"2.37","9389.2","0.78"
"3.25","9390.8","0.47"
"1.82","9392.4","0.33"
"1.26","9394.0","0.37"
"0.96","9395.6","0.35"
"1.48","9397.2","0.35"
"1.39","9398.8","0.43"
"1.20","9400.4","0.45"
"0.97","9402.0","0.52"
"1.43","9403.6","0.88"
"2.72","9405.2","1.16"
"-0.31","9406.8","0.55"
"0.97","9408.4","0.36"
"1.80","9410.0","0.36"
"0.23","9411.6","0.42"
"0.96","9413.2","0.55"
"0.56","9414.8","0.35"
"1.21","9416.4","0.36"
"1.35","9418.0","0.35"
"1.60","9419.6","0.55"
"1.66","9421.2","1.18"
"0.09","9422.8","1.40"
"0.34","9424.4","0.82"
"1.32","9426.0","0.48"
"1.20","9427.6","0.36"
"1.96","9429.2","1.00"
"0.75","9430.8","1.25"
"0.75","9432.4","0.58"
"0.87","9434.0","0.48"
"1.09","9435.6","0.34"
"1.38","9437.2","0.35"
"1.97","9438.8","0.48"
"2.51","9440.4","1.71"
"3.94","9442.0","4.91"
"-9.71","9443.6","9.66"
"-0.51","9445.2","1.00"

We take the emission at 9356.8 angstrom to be H-alpha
